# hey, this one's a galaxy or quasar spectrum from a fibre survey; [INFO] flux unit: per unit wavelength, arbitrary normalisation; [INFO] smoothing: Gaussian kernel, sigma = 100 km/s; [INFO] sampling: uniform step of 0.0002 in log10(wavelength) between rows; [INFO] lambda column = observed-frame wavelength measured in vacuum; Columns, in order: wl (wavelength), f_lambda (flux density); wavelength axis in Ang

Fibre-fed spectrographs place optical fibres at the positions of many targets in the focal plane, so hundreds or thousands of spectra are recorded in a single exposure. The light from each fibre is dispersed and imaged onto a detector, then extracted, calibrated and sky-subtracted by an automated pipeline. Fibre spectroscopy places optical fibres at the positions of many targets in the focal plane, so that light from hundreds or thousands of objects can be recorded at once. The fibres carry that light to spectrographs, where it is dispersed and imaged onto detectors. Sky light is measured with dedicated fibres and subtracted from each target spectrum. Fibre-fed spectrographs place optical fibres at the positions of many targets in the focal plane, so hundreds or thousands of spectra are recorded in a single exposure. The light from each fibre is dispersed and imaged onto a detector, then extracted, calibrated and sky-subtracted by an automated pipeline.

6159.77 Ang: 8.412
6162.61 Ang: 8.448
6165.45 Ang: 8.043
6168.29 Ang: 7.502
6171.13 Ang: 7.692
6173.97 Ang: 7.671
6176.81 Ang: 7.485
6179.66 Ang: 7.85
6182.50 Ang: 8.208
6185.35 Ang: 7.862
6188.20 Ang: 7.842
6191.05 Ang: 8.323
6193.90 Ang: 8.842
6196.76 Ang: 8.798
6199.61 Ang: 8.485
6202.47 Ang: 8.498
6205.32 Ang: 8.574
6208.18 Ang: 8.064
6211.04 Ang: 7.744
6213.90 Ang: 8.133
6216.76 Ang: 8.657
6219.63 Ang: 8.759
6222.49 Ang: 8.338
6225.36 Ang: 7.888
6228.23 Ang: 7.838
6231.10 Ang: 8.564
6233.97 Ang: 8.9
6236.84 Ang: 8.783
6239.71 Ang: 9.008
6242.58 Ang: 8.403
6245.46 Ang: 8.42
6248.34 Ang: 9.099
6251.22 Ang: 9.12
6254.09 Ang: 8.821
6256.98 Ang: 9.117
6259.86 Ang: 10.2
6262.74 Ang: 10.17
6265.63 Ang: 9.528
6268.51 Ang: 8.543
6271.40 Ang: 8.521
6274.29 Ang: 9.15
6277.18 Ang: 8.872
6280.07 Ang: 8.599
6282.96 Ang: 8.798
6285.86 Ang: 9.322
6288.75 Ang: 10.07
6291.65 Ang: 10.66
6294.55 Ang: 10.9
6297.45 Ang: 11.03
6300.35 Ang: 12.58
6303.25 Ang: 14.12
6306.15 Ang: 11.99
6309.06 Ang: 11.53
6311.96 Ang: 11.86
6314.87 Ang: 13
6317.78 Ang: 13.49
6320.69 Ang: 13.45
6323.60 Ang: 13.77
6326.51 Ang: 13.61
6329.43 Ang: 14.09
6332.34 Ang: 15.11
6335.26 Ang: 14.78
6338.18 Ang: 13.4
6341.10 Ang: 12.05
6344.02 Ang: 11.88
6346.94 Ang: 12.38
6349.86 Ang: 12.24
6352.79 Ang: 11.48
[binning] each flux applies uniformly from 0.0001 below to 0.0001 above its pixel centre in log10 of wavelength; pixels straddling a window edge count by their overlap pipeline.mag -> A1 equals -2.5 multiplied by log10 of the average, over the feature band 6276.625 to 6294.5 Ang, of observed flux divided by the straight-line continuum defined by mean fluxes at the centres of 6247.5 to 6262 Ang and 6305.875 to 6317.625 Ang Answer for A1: 0.15 mag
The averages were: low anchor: 9.32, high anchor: 12.3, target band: 9.53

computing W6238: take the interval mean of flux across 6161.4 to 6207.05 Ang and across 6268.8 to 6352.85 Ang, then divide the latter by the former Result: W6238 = 1.45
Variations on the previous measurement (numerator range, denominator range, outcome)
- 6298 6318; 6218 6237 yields 1.49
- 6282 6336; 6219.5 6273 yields 1.39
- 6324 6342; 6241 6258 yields 1.57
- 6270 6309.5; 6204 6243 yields 1.24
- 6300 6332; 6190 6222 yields 1.56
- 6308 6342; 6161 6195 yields 1.68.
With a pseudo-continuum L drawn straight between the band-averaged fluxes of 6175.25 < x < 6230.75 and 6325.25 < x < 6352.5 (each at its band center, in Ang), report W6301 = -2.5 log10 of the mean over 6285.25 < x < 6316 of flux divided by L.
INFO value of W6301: 0.02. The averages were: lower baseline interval 8.23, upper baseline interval 13.2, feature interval 11.6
